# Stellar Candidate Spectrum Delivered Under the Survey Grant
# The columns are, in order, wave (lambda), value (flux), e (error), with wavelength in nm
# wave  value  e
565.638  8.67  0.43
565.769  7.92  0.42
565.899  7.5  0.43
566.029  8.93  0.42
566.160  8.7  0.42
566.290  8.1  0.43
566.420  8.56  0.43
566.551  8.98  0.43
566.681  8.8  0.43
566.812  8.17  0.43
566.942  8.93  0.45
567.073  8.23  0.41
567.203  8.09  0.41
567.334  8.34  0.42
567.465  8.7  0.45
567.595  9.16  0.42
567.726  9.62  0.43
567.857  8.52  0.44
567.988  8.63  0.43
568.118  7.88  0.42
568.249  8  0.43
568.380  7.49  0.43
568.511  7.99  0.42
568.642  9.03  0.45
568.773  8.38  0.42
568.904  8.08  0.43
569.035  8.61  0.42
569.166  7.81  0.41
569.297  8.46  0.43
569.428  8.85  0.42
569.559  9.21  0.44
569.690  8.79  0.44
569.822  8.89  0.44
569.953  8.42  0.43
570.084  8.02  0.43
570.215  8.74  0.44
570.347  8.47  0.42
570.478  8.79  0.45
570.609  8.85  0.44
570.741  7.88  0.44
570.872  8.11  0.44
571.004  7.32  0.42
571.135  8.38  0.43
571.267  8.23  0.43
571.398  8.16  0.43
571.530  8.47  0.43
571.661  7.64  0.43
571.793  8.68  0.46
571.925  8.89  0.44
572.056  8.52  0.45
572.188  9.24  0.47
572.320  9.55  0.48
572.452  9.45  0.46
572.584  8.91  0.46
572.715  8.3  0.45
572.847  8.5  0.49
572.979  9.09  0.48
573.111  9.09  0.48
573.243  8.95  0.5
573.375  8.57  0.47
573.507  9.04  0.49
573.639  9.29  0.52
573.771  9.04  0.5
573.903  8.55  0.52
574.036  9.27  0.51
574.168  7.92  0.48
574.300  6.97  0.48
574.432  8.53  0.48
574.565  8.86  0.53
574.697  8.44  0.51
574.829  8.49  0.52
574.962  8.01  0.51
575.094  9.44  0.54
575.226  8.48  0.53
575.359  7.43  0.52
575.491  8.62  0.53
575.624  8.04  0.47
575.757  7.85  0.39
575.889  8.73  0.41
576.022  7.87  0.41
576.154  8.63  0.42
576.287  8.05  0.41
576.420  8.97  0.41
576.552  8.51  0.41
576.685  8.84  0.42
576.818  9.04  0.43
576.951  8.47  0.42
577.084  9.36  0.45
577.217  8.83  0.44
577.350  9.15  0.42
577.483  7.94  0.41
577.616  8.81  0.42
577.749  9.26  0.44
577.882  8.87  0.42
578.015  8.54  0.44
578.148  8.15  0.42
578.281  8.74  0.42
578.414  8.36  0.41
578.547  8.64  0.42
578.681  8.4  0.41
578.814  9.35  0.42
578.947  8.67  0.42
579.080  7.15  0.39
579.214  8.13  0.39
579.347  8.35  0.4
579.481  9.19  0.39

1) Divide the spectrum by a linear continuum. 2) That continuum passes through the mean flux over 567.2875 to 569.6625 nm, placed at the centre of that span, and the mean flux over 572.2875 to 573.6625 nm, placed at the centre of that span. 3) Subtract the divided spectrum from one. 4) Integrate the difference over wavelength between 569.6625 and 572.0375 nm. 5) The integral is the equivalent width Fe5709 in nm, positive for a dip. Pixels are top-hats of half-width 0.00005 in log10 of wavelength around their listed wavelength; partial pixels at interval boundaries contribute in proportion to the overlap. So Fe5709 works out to 0.10 nm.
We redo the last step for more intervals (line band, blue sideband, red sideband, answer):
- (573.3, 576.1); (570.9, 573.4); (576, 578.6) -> 0.06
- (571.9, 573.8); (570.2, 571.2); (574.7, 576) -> -0.15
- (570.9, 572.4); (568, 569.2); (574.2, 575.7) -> -0.04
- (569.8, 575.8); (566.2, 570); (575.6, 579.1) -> 0.01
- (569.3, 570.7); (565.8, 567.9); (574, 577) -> -0.03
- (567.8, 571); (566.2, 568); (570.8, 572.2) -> 0.02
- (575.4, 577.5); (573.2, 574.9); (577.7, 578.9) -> 0.02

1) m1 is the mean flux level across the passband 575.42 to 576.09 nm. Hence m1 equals 8.22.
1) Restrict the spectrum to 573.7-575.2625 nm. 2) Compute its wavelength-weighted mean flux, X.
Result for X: 8.5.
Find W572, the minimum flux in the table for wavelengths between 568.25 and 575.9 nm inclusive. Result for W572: 6.97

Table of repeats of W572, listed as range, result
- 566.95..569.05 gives 7.49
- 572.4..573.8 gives 8.3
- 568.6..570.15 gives 7.81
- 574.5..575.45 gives 7.43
